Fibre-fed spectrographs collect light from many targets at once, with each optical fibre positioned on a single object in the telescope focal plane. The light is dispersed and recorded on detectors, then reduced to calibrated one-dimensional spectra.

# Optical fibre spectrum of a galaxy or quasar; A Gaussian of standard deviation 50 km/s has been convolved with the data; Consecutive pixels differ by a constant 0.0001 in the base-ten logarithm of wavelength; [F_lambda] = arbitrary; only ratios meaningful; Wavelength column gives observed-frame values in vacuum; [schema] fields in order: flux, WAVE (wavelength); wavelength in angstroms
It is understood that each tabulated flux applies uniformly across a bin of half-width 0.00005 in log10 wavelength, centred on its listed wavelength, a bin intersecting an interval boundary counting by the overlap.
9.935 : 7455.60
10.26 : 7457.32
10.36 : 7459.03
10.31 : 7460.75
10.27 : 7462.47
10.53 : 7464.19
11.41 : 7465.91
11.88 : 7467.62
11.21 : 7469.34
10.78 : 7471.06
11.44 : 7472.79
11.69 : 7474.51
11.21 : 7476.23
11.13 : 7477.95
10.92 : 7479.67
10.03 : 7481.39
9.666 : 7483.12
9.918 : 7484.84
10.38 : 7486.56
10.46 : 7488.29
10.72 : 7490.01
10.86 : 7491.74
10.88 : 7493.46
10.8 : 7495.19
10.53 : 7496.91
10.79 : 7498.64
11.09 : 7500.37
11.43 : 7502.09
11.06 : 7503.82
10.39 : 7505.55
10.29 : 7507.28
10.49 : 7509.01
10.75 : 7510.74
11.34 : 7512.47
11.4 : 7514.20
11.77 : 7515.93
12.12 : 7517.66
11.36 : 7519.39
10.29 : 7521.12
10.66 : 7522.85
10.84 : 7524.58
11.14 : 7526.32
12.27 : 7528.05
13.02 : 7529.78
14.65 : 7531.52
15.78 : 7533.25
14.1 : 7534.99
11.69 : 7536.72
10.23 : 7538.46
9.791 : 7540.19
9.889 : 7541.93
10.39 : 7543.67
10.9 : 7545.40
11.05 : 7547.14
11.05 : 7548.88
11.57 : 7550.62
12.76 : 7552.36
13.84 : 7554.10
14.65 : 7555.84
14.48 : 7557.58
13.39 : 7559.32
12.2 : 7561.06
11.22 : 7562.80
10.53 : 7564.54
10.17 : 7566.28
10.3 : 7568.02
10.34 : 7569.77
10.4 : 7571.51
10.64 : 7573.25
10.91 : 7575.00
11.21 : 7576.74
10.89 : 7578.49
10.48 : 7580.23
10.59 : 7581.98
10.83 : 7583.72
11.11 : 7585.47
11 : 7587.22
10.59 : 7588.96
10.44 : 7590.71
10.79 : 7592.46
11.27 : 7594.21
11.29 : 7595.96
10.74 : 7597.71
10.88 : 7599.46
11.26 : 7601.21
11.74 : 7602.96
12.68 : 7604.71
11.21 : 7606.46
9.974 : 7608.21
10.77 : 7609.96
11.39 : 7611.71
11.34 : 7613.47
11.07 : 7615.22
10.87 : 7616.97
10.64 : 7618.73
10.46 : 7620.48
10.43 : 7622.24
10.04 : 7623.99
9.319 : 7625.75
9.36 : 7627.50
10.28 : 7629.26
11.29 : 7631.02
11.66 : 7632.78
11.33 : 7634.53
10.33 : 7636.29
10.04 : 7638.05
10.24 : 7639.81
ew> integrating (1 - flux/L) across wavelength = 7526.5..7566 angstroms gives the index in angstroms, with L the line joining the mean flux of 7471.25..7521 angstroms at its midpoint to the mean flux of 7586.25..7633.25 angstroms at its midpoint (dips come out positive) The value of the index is -4.87 angstroms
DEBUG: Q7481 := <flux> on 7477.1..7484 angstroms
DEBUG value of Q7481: 10.4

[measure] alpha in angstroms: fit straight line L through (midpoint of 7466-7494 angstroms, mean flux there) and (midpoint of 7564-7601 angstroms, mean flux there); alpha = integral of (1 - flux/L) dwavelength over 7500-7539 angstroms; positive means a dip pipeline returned -3.2 angstroms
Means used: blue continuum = 10.8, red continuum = 10.7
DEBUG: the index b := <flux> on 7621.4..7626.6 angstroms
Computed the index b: 9.93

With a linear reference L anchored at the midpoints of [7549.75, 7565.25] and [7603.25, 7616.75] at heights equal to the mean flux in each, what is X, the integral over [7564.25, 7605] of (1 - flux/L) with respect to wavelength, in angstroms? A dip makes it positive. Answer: 3.7 angstroms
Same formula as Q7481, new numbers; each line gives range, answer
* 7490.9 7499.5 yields 10.8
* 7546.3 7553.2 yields 11.6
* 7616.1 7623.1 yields 10.6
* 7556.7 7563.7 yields 12.8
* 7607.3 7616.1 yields 10.9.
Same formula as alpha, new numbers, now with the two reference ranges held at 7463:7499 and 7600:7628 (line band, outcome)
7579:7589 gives 0.02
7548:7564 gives -2.87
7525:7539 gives -2.65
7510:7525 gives -0.51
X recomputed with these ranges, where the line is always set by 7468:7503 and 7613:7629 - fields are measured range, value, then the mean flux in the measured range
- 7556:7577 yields -1.8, 11.4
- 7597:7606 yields -0.9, 11.5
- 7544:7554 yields -0.9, 11.6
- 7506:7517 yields -0.3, 11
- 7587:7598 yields -0.4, 10.9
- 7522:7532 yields -1.2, 12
